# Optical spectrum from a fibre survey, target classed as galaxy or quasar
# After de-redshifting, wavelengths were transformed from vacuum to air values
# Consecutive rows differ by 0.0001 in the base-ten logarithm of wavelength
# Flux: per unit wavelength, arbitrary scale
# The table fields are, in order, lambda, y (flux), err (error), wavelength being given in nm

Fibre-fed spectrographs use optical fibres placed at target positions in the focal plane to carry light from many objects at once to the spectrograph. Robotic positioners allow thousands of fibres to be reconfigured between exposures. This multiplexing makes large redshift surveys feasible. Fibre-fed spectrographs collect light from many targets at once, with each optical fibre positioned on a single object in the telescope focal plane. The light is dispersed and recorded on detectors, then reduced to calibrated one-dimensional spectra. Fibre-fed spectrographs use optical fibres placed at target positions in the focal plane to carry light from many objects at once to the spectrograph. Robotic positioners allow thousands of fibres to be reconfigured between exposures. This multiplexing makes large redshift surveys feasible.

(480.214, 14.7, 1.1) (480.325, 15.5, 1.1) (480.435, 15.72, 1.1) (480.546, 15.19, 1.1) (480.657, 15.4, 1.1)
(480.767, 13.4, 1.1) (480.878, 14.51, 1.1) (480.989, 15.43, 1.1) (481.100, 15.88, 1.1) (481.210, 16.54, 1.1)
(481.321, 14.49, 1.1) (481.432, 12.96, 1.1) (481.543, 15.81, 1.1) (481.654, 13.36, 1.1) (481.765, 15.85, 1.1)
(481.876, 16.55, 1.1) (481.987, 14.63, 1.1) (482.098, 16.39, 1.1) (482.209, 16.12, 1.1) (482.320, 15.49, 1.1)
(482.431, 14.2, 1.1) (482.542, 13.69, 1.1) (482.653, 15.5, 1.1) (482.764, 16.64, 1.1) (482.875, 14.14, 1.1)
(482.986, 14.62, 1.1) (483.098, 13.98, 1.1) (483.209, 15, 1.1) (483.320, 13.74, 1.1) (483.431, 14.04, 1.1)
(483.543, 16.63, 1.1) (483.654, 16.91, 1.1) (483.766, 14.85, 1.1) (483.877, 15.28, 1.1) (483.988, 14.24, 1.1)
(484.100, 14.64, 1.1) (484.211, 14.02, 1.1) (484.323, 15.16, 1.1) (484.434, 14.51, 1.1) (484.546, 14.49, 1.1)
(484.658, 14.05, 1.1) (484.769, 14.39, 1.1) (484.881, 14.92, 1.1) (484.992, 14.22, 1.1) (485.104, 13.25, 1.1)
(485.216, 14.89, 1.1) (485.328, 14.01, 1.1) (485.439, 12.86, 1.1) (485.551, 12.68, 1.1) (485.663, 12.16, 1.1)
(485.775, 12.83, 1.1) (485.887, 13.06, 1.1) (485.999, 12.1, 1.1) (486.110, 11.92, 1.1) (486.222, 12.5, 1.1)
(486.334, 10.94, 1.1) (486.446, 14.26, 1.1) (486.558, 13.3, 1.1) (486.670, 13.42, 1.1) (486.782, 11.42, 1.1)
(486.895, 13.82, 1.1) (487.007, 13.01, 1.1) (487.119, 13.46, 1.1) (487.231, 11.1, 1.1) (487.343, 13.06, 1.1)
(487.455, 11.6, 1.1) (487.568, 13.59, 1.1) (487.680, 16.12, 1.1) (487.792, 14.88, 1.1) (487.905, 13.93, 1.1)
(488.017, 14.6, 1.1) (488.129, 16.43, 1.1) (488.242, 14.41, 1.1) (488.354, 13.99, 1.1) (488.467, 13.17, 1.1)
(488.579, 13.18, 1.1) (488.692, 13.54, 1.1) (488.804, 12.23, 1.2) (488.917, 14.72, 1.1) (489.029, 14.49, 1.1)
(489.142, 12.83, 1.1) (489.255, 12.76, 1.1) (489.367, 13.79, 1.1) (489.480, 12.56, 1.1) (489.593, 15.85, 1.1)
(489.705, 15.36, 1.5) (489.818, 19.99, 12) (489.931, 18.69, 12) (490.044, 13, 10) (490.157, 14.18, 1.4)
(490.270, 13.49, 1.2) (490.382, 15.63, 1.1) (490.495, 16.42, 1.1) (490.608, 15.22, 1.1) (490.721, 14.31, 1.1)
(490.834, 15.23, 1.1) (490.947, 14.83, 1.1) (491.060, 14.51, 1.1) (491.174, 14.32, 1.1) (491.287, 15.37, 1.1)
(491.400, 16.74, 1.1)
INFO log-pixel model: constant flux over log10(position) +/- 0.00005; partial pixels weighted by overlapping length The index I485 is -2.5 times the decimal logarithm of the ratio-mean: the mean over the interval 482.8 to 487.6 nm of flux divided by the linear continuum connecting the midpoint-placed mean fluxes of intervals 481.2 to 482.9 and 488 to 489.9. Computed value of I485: 0.08 mag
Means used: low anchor 15.1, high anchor 14.4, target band 13.7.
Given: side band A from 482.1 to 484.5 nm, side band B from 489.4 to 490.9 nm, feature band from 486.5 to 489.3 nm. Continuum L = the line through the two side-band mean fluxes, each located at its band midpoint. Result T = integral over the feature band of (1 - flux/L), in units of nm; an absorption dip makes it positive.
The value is 0.30 nm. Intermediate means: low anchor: 15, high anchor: 15.4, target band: 13.6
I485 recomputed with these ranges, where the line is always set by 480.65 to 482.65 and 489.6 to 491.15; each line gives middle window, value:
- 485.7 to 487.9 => 0.177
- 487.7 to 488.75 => 0.076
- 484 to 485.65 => 0.081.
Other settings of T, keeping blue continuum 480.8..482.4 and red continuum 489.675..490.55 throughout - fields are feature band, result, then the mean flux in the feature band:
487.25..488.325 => 0.10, 14.2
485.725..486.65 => 0.17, 12.7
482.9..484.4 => 0.05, 14.8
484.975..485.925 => 0.14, 13.3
